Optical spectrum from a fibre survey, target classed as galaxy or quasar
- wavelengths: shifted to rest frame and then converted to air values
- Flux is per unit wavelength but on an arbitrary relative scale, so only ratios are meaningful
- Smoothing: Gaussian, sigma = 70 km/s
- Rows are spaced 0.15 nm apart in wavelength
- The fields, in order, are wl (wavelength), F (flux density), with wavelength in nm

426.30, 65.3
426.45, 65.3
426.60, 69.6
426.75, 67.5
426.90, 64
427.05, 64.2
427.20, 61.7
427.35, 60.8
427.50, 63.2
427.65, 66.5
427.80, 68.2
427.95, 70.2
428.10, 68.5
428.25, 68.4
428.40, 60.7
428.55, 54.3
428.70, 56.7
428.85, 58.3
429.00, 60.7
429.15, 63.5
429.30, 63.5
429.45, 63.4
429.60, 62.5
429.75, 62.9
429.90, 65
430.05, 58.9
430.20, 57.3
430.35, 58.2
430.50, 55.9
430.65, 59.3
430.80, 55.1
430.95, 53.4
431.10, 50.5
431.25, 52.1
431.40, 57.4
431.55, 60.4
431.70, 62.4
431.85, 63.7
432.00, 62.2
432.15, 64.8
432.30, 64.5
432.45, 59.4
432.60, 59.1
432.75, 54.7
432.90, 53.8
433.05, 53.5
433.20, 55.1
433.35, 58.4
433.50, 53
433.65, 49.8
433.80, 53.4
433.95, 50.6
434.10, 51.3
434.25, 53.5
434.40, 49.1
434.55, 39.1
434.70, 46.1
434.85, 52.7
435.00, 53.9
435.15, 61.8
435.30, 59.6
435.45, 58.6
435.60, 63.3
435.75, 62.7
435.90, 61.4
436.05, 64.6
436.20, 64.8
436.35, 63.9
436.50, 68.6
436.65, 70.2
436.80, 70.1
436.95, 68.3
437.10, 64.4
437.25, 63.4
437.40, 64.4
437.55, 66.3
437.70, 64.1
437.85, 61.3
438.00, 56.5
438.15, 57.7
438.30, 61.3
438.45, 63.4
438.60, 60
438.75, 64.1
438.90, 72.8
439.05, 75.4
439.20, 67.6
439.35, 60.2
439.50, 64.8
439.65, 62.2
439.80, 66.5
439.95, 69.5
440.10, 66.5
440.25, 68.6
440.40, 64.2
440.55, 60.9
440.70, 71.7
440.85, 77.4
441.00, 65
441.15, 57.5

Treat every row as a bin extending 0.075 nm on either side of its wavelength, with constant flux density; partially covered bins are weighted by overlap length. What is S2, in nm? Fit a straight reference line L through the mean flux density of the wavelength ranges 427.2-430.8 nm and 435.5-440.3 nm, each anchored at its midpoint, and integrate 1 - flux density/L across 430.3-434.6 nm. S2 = 0.50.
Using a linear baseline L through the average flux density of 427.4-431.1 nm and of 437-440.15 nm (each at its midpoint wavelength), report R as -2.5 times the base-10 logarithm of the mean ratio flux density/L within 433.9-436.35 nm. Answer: 0.13 mag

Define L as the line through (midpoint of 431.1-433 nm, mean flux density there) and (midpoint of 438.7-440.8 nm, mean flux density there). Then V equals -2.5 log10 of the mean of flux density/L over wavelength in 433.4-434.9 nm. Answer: 0.22 mag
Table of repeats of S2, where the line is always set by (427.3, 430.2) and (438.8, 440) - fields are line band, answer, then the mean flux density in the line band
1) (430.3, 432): 0.17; 57.3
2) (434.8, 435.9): 0.11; 59.3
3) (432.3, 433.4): 0.13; 56.8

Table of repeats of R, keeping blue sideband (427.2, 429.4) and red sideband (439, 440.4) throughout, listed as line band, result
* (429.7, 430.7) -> 0.07 mag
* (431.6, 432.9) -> 0.06 mag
